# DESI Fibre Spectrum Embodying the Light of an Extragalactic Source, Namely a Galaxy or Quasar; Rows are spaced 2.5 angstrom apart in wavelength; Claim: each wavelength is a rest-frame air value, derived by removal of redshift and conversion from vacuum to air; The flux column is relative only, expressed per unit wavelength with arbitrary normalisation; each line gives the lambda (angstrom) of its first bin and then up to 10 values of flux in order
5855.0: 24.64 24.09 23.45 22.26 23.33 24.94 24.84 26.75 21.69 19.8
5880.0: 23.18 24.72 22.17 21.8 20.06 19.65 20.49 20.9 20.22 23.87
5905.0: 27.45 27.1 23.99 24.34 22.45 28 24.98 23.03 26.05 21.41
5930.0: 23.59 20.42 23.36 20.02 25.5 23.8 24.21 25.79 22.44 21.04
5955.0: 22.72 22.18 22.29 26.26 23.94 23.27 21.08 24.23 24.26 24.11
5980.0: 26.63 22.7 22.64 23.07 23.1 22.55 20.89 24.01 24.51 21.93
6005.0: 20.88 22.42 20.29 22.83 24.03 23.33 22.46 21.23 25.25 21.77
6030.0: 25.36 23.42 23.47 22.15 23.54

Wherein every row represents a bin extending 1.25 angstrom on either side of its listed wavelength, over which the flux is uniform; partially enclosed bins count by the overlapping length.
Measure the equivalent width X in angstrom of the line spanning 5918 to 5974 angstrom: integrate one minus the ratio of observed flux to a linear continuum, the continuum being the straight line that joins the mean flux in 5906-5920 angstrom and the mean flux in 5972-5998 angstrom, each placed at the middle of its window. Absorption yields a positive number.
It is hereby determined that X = 2.4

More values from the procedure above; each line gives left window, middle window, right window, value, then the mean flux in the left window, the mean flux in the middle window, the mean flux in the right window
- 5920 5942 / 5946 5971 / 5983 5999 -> -0.2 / 23.1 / 23.1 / 22.7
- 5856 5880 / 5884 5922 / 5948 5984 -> 0.4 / 23.5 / 23.2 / 23.4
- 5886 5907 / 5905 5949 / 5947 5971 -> -3.1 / 22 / 24.1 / 23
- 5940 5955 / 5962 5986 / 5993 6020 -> -0.8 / 23.6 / 23.9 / 22.5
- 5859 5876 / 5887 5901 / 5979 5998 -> 1.9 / 23.9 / 20.5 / 23.1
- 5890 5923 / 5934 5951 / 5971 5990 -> 0.0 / 23.5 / 23.6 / 23.9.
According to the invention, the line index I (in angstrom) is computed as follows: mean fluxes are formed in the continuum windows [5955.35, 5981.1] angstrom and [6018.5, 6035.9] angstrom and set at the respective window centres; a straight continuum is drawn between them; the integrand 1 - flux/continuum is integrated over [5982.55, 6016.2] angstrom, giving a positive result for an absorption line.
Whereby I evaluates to 1.4 angstrom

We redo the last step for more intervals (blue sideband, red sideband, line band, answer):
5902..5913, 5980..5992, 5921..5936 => 1.15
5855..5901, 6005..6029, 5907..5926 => -1.98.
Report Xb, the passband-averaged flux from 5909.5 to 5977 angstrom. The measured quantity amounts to 23.5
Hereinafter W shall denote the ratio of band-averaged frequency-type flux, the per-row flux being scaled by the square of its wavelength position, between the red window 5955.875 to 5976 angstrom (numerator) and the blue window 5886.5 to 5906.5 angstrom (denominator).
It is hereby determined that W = 1.10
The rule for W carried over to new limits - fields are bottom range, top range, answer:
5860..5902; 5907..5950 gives 1.09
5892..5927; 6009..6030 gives 1.00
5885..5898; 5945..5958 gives 1.13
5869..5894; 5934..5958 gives 1.05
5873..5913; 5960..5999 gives 1.07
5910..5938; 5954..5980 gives 1.02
